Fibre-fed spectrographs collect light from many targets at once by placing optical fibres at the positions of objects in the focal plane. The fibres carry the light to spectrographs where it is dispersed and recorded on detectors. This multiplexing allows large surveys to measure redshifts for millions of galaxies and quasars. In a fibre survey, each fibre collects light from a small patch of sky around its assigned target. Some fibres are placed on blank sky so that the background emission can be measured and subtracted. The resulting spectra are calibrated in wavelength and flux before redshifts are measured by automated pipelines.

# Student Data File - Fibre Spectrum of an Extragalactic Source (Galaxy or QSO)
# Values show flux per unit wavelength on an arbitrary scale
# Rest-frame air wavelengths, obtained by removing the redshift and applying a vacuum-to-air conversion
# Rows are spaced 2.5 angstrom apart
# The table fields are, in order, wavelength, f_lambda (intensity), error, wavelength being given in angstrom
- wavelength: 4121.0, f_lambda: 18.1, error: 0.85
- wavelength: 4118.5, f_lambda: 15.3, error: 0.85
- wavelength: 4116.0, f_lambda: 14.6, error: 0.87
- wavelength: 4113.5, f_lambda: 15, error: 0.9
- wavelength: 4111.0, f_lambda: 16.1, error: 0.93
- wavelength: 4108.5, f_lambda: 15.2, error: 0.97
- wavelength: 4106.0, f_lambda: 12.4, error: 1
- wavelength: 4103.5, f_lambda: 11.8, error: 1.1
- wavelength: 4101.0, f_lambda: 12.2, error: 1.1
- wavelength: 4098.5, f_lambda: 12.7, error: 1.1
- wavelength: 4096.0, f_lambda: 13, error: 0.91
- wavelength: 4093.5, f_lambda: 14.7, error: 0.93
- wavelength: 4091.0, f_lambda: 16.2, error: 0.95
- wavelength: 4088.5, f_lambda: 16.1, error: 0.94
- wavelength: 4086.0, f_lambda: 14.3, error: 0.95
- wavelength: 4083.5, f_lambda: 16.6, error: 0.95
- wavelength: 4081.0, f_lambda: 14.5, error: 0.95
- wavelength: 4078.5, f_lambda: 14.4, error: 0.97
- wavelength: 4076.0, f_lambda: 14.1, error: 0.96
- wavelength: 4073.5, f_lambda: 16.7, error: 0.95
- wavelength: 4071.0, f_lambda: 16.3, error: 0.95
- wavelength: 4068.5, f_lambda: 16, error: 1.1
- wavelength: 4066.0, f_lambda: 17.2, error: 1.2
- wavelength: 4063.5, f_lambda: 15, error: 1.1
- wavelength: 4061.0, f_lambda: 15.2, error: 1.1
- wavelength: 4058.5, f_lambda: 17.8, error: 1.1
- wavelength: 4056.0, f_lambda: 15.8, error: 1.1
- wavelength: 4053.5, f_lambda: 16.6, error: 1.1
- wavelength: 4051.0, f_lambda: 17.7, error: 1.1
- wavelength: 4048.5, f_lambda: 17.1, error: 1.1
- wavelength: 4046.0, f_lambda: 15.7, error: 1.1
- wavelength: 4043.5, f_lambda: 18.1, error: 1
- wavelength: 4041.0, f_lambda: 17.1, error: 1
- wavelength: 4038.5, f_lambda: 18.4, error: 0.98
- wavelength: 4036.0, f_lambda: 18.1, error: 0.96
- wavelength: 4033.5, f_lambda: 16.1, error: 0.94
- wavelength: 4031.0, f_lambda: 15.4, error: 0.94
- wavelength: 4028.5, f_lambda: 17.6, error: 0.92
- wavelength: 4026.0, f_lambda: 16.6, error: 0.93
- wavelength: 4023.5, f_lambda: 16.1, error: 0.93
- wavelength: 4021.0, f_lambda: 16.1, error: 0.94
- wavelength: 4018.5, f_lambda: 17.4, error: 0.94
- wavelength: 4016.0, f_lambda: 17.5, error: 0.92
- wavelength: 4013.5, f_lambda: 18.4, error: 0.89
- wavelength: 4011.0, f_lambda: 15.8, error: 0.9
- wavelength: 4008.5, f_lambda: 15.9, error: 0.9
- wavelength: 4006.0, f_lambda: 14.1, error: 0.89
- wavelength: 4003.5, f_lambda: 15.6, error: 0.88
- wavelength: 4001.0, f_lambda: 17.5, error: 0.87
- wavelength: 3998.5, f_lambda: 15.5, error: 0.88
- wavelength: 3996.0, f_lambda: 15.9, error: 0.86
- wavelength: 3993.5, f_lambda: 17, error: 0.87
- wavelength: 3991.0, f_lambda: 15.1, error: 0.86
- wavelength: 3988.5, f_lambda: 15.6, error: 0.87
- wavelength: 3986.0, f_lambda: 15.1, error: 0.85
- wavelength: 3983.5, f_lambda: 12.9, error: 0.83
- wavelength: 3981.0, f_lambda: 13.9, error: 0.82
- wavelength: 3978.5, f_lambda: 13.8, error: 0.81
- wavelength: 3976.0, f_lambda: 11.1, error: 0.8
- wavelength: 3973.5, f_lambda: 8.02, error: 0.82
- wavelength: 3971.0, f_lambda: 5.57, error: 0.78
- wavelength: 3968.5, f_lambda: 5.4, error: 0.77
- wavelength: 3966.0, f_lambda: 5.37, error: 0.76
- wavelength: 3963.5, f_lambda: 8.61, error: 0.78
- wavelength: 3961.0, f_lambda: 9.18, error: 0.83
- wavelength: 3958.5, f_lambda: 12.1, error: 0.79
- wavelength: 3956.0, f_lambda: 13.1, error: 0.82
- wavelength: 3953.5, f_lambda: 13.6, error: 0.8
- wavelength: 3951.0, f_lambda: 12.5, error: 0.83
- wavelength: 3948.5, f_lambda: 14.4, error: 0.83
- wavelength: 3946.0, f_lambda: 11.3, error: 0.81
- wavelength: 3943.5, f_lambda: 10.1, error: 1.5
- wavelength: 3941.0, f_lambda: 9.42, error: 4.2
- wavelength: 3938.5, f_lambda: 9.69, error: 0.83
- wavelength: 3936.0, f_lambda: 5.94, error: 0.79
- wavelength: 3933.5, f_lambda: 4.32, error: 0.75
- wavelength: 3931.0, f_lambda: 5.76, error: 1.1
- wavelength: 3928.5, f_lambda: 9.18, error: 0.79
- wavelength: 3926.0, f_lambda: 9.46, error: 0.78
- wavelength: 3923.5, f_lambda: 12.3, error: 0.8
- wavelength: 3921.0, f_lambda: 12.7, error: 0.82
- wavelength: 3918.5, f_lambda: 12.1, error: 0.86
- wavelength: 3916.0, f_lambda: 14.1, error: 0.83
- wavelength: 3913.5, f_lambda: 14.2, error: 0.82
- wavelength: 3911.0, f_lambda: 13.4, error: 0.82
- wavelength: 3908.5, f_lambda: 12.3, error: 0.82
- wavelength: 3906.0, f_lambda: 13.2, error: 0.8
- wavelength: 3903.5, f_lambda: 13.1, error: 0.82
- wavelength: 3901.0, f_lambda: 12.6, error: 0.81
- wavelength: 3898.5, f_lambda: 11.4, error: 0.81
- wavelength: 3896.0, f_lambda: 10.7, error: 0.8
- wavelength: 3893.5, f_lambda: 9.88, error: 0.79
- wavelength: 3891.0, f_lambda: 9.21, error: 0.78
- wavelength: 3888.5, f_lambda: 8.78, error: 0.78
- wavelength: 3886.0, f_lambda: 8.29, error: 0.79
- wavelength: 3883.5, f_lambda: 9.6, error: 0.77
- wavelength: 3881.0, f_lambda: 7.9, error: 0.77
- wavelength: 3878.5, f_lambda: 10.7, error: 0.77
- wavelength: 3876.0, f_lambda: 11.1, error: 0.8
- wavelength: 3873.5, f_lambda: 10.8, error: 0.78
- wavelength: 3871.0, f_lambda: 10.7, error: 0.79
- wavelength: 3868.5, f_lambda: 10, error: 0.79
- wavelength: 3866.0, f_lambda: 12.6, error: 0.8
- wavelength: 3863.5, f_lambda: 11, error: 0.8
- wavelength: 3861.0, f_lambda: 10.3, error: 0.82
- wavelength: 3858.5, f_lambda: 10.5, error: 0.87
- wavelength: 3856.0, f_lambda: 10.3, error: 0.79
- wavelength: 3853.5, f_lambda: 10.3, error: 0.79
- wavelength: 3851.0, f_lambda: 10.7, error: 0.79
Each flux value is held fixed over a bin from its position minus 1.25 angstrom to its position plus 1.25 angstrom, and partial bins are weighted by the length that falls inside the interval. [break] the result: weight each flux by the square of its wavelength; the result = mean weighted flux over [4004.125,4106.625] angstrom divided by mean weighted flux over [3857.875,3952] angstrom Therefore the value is 1.60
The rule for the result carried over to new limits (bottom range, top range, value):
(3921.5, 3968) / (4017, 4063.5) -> 1.80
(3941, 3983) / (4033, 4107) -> 1.56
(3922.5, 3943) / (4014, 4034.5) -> 2.11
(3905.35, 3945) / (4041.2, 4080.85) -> 1.66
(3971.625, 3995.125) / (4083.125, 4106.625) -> 1.10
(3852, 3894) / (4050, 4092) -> 1.74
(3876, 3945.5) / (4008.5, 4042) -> 1.72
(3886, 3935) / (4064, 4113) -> 1.48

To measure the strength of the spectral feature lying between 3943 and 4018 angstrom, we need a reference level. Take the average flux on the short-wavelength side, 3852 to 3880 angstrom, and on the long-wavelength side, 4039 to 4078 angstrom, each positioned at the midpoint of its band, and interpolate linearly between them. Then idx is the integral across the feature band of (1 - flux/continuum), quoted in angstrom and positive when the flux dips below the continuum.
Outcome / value 5.96 angstrom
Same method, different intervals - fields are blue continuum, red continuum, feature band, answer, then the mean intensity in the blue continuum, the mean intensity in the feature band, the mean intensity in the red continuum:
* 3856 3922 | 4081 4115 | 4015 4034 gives -4.9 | 11.2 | 16.6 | 14.3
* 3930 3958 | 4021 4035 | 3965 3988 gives 4.2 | 10.1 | 10.4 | 16.4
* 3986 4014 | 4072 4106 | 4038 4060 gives -2.9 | 15.9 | 17.1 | 14.3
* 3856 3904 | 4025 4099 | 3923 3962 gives 7.2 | 10.4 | 10.1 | 16.1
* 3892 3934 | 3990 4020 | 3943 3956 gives 0.7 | 11.3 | 12.6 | 16.3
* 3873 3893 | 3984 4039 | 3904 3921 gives -3.2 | 9.51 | 13.2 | 16.3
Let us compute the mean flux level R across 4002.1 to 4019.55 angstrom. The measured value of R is 16.4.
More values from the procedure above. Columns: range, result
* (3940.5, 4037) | 13.7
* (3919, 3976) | 9.53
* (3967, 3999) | 12.6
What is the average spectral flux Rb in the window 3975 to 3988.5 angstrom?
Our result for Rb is 13.6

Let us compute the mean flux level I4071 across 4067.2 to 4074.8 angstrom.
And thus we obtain 16.3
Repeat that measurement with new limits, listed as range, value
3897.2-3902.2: 12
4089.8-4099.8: 14.1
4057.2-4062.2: 16.5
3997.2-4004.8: 16.2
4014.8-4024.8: 16.8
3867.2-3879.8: 10.7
